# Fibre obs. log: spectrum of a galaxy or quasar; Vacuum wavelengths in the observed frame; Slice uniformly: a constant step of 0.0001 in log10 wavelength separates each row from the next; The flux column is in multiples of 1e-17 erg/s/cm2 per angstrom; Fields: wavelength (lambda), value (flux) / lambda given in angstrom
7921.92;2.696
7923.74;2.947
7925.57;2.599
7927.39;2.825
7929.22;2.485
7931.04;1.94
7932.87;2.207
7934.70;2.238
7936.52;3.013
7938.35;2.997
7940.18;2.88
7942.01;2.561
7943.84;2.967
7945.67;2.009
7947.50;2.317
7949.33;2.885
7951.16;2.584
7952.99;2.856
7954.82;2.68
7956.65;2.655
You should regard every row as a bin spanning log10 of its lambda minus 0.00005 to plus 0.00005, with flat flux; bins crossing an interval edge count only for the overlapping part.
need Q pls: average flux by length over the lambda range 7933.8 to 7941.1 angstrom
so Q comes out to 2.78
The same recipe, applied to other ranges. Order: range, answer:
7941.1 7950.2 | 2.55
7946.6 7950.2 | 2.6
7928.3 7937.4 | 2.37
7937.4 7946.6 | 2.68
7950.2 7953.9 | 2.72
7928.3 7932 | 2.21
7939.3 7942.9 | 2.72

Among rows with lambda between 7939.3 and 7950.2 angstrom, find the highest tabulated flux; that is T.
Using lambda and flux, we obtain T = 2.967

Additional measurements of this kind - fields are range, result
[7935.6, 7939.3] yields 3.013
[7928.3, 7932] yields 2.485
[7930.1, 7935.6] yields 2.238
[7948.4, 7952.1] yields 2.885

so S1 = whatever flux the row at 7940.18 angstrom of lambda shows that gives 2.88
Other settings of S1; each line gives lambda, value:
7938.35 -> 2.997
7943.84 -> 2.967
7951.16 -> 2.584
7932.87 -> 2.207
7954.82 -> 2.68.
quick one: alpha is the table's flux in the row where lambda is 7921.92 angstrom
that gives 2.696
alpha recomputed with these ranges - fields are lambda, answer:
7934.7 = 2.238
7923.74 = 2.947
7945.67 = 2.009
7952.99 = 2.856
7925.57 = 2.599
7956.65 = 2.655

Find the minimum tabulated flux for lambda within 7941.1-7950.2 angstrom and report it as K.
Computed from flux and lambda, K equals 2.009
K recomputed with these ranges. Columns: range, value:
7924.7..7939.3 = 1.94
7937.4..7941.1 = 2.88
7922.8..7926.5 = 2.599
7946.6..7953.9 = 2.317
